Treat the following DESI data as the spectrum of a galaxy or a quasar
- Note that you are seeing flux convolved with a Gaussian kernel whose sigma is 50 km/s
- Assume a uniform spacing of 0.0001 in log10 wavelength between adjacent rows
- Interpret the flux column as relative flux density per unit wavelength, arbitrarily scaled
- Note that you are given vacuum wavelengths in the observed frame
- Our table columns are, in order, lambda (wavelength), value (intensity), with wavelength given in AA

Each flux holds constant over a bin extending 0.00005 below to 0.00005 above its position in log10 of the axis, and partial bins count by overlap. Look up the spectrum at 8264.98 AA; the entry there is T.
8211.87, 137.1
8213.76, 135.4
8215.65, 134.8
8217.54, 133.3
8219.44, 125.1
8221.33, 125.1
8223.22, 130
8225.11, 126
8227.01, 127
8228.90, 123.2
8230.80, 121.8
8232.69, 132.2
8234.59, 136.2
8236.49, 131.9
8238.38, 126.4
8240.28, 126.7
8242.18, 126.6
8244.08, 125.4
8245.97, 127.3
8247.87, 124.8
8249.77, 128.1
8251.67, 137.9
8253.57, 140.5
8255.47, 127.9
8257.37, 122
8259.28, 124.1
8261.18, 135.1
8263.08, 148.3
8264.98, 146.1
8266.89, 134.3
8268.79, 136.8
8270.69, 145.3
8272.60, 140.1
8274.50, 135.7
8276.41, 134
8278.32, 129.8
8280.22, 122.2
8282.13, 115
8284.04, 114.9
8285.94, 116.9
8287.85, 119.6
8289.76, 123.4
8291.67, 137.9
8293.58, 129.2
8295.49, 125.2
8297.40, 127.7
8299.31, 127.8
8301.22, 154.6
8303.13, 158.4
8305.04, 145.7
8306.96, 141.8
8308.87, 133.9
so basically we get 146.1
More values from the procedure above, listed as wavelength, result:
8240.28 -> 126.7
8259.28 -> 124.1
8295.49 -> 125.2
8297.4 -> 127.7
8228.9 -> 123.2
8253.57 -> 140.5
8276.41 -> 134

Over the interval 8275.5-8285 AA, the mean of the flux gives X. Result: 123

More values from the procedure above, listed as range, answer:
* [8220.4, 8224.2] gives 128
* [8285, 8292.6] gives 124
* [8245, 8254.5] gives 132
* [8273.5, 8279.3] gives 133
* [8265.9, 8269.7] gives 136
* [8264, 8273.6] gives 141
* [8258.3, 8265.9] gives 138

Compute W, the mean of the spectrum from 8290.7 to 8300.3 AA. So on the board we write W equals 130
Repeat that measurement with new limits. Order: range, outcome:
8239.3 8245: 126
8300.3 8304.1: 157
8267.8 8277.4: 138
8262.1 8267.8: 143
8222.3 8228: 128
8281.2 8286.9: 116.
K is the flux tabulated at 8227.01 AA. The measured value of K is 127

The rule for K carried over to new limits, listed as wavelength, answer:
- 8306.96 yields 141.8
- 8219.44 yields 125.1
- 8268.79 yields 136.8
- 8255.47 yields 127.9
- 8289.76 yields 123.4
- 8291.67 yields 137.9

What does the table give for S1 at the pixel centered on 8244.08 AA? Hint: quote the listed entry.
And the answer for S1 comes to 125.4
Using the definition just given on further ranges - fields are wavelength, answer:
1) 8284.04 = 114.9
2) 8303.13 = 158.4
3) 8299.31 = 127.8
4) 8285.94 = 116.9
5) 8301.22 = 154.6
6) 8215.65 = 134.8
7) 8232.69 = 132.2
